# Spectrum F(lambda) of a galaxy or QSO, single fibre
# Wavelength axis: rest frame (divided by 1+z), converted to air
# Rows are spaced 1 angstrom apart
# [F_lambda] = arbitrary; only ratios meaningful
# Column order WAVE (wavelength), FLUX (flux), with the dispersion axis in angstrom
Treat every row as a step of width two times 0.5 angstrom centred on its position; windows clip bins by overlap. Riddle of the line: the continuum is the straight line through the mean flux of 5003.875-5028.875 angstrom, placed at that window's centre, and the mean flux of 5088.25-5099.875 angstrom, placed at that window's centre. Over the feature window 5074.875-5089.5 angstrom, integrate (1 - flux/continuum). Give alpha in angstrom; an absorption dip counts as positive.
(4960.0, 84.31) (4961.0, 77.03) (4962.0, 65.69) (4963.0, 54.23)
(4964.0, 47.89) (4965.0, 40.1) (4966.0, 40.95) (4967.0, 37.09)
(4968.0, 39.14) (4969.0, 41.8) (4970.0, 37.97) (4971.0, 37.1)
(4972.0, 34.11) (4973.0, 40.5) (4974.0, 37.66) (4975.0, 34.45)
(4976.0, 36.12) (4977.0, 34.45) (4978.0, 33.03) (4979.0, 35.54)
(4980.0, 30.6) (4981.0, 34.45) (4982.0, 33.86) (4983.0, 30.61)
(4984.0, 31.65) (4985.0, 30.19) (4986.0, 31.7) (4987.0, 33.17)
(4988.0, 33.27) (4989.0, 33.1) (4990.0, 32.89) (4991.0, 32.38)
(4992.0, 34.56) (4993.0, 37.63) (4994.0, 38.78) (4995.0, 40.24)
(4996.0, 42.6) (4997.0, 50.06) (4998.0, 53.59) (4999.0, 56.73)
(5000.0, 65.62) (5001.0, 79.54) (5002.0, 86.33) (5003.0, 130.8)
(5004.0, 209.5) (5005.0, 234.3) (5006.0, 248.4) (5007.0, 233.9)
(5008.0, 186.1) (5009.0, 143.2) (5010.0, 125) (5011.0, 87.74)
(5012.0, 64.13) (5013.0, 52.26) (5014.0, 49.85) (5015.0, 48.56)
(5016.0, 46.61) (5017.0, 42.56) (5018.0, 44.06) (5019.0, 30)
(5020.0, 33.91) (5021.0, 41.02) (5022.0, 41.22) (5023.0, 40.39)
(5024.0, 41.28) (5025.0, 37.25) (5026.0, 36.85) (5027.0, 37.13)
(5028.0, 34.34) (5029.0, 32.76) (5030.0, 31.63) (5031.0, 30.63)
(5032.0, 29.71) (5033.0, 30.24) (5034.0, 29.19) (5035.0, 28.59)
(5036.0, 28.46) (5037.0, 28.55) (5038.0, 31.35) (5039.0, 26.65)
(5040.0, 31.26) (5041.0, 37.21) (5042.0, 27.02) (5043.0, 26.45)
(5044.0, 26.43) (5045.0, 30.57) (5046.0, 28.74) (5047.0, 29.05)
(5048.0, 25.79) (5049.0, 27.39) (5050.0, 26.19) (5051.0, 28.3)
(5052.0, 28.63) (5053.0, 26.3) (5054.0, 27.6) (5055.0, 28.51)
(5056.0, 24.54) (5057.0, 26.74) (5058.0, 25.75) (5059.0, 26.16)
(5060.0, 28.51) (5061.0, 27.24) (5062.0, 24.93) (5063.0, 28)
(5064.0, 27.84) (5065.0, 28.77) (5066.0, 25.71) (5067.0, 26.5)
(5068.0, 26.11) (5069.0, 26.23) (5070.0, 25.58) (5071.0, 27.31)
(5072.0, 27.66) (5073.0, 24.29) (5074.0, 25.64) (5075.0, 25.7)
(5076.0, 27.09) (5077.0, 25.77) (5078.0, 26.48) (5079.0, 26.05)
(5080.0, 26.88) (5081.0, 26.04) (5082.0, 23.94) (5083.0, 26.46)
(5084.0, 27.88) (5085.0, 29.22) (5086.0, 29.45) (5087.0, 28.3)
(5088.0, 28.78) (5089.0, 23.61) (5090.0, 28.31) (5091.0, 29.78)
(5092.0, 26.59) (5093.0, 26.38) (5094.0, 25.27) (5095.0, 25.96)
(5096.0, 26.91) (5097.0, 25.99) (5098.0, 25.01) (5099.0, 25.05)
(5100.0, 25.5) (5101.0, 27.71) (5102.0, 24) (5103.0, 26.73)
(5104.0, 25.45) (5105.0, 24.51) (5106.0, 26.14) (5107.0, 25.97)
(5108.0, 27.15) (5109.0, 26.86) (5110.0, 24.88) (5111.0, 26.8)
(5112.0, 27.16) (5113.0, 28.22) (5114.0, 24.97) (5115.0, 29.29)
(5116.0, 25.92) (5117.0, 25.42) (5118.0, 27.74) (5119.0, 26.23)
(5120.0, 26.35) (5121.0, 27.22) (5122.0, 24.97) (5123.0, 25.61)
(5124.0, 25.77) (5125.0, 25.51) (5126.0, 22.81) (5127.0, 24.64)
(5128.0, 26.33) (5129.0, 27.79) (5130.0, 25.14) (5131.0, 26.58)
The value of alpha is 3.4 angstrom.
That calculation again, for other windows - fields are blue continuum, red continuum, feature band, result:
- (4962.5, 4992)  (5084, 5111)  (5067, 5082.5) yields 1.3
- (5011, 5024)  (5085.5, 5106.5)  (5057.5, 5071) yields 3.0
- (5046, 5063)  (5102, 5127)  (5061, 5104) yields 0.1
